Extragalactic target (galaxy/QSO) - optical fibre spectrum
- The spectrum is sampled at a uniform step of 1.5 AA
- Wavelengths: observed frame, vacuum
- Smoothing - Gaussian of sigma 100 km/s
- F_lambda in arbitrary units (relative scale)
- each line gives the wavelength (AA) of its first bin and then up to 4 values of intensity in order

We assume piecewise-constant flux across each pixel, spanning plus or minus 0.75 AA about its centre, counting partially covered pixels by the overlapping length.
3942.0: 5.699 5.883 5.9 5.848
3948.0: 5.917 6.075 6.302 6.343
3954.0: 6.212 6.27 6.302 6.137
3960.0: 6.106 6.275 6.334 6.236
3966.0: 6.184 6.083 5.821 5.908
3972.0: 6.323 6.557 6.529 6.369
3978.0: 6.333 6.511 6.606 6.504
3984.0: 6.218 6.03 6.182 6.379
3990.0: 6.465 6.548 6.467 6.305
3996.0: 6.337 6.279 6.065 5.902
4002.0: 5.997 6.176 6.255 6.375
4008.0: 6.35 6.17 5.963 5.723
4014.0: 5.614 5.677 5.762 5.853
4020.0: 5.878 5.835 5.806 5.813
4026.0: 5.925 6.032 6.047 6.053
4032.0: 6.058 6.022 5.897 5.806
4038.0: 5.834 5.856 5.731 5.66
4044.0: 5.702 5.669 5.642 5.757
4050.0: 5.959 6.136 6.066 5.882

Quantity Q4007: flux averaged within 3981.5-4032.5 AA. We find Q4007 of 6.09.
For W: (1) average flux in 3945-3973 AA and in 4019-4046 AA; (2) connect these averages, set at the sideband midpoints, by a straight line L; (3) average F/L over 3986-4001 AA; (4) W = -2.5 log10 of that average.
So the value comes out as -0.05 mag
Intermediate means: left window 6.15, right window 5.87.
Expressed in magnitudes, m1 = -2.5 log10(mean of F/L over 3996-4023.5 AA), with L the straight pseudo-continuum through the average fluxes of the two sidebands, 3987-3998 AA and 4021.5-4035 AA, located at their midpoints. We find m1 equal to 0.03 mag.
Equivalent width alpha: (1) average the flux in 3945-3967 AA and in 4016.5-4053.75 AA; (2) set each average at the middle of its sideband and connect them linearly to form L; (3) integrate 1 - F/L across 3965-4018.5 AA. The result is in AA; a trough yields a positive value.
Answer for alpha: -1.4 AA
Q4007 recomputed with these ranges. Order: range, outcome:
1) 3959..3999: 6.3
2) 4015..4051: 5.85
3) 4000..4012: 6.14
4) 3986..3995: 6.38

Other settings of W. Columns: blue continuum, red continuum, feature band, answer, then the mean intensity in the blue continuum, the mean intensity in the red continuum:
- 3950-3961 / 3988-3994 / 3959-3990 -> 0.014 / 6.24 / 6.46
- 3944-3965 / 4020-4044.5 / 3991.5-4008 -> -0.043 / 6.16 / 5.88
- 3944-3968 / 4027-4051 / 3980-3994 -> -0.058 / 6.16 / 5.86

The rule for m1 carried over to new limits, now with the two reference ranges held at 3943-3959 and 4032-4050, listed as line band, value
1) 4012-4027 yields 0.01 mag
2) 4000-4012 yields -0.04 mag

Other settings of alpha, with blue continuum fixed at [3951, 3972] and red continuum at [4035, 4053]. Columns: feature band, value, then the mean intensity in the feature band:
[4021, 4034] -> -0.16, 5.96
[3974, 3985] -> -0.60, 6.43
